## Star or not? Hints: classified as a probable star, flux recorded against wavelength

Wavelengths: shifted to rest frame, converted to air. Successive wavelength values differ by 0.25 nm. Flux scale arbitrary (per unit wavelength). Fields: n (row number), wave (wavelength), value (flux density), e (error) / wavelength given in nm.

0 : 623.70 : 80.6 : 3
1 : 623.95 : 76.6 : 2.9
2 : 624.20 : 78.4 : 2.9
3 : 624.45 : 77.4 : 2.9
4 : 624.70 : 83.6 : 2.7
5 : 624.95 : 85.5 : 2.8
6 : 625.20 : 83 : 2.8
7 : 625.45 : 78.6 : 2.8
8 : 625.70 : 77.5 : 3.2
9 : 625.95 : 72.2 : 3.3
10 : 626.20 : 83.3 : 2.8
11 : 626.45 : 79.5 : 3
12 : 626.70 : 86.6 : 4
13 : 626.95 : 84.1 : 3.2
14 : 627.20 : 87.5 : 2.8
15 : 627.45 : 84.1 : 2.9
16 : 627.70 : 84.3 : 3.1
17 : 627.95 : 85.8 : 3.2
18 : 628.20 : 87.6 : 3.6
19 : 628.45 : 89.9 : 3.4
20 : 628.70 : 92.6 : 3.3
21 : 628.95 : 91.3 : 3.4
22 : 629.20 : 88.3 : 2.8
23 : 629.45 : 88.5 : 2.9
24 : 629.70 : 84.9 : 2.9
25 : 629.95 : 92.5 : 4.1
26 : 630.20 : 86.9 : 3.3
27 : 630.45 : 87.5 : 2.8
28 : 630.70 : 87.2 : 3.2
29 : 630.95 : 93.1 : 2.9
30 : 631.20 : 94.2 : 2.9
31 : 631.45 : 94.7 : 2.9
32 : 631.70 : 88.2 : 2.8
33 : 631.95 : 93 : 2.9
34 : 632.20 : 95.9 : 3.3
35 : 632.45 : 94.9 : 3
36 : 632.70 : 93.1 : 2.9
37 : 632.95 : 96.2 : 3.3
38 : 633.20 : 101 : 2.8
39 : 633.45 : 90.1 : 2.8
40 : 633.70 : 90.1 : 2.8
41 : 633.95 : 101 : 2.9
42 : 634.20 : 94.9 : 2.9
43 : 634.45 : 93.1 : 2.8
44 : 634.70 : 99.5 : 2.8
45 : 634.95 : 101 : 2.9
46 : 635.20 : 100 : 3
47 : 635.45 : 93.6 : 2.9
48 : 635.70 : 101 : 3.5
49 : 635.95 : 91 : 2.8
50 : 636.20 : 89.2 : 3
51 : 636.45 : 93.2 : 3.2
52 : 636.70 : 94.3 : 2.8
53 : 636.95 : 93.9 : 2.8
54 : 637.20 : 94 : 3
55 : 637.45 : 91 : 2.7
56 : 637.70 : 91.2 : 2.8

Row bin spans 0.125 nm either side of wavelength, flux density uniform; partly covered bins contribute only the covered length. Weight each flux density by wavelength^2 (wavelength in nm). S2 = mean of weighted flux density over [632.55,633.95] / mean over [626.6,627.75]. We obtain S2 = 1.13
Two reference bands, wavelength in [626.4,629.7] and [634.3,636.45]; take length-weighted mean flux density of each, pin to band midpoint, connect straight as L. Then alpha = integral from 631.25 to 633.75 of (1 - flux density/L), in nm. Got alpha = -0.04 nm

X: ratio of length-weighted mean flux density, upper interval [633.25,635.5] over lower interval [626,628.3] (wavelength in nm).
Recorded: 1.1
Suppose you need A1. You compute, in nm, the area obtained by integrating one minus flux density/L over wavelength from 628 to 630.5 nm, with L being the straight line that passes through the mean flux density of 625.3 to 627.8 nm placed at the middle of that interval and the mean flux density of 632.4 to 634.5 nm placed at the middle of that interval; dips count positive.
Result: -0.06 nm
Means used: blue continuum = 81.8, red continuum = 95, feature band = 88.9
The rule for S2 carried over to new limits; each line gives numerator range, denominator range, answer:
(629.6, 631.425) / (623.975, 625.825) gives 1.14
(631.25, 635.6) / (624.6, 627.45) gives 1.19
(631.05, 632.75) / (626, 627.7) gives 1.13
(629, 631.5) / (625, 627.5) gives 1.11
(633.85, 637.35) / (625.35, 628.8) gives 1.17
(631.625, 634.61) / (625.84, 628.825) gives 1.13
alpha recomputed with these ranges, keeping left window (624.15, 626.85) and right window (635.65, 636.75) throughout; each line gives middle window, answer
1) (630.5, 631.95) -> -0.067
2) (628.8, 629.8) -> -0.040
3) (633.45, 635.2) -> -0.103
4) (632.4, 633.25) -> -0.065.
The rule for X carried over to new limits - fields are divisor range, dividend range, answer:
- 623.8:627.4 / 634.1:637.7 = 1.17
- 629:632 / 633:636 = 1.07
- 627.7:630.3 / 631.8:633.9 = 1.07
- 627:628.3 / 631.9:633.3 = 1.12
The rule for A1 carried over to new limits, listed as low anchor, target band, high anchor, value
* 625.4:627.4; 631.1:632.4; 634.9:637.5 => -0.068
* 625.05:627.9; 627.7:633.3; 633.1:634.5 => -0.118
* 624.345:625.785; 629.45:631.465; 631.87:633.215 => 0.035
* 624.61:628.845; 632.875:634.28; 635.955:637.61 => -0.091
